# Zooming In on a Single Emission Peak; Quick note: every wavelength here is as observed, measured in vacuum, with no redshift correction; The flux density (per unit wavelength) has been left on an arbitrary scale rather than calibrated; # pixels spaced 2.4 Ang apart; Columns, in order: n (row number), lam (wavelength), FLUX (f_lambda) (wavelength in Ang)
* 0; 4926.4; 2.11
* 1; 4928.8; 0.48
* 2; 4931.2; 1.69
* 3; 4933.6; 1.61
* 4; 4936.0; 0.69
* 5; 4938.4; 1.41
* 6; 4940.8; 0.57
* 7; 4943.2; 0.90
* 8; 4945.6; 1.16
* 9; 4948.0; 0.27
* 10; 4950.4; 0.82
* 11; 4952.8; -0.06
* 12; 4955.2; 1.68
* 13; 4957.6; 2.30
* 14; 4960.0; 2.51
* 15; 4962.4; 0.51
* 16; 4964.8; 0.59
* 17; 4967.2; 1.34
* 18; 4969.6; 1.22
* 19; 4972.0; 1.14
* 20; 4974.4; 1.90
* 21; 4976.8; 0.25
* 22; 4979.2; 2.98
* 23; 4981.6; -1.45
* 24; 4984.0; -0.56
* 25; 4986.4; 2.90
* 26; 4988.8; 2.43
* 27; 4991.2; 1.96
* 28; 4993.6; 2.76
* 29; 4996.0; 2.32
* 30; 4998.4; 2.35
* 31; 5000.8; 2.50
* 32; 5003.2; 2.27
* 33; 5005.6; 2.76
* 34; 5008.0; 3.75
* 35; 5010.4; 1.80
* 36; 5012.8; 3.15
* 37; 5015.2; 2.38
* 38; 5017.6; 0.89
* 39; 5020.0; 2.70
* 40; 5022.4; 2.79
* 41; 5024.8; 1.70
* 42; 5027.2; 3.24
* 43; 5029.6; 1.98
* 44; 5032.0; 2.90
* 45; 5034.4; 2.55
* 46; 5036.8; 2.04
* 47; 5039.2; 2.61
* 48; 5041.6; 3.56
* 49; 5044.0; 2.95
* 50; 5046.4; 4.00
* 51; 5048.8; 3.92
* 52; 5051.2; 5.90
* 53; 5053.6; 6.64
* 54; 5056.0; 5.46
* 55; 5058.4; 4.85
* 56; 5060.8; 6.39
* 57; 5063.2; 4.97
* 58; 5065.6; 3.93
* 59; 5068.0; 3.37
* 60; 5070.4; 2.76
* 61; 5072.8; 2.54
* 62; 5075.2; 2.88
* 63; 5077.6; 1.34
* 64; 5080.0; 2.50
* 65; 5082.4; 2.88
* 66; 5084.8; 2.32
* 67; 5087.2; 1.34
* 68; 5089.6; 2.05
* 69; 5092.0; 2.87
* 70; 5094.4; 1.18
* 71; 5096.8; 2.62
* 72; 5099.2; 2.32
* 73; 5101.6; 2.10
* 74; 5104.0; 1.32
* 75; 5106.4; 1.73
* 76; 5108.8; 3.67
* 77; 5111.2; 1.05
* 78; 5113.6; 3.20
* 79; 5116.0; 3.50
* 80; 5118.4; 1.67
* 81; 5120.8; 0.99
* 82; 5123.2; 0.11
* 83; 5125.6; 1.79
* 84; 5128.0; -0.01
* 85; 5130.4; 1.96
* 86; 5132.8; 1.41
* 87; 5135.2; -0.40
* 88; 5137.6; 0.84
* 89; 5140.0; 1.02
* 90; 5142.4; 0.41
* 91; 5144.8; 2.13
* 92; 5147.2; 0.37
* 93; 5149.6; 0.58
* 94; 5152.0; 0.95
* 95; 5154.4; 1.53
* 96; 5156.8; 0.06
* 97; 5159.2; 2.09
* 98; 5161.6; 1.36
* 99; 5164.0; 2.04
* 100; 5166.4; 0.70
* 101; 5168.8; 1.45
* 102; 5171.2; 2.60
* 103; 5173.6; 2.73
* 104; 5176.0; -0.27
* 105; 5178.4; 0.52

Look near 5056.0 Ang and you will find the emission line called C IV 1549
